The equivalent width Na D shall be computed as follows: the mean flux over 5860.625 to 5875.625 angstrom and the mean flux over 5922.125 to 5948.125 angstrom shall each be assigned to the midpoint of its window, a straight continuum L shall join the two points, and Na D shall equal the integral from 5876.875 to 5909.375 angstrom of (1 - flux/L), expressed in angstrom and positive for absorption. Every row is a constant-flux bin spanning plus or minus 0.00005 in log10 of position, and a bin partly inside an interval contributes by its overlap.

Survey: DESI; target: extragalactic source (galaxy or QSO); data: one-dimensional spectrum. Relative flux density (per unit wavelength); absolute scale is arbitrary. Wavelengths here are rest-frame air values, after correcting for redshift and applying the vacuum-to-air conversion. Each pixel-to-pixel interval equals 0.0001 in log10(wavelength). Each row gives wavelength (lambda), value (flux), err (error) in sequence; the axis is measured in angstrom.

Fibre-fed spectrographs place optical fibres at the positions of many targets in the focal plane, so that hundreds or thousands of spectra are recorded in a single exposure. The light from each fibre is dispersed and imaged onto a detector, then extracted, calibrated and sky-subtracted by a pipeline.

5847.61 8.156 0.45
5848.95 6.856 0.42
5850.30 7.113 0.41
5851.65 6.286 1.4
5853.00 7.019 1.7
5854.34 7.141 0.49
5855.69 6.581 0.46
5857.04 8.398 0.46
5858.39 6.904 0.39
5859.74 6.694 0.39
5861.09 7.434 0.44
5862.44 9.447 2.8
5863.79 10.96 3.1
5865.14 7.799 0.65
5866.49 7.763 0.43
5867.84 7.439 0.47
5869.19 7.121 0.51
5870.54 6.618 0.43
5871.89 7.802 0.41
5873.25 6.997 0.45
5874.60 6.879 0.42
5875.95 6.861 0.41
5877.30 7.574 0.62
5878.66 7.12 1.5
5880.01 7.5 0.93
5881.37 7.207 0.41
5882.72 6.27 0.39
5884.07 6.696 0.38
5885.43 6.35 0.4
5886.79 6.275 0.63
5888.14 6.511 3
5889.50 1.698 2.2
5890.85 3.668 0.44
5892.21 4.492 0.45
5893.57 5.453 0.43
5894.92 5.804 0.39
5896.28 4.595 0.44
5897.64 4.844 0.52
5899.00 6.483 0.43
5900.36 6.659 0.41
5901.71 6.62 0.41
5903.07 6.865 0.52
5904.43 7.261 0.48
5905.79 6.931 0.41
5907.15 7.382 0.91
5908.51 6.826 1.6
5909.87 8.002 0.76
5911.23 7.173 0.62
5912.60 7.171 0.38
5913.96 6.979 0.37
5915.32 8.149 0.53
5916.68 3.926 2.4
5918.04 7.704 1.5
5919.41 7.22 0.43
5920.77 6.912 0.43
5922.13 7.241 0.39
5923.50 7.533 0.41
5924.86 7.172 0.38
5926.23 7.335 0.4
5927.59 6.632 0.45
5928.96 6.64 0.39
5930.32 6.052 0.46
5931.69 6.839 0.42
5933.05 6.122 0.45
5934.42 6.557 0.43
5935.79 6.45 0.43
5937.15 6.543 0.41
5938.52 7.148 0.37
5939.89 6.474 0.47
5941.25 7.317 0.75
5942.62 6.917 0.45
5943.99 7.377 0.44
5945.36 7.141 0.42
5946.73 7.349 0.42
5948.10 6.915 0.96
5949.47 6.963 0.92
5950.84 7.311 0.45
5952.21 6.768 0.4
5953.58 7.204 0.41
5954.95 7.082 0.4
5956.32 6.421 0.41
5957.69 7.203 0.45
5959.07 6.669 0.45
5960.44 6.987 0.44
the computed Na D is 5.8 angstrom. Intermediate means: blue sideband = 7.83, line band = 6.13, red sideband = 6.88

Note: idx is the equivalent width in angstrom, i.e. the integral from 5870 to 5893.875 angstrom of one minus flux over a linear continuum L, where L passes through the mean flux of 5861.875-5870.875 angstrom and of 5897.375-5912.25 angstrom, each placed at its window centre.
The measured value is 4.57 angstrom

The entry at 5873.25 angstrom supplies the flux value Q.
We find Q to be 6.997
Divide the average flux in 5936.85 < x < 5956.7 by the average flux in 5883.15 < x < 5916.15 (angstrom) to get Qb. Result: 1.13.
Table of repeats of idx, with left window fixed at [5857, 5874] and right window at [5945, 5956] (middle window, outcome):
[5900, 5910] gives 0.6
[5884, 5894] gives 3.3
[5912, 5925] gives 0.6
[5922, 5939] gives 1.1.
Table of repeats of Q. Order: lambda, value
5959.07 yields 6.669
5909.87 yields 8.002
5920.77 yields 6.912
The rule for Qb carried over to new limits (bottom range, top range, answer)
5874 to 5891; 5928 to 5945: 1.07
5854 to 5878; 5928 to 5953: 0.90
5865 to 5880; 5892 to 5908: 0.85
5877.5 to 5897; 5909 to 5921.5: 1.23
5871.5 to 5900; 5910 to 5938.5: 1.13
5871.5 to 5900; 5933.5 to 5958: 1.15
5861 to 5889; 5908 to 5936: 0.94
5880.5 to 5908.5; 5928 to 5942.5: 1.12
